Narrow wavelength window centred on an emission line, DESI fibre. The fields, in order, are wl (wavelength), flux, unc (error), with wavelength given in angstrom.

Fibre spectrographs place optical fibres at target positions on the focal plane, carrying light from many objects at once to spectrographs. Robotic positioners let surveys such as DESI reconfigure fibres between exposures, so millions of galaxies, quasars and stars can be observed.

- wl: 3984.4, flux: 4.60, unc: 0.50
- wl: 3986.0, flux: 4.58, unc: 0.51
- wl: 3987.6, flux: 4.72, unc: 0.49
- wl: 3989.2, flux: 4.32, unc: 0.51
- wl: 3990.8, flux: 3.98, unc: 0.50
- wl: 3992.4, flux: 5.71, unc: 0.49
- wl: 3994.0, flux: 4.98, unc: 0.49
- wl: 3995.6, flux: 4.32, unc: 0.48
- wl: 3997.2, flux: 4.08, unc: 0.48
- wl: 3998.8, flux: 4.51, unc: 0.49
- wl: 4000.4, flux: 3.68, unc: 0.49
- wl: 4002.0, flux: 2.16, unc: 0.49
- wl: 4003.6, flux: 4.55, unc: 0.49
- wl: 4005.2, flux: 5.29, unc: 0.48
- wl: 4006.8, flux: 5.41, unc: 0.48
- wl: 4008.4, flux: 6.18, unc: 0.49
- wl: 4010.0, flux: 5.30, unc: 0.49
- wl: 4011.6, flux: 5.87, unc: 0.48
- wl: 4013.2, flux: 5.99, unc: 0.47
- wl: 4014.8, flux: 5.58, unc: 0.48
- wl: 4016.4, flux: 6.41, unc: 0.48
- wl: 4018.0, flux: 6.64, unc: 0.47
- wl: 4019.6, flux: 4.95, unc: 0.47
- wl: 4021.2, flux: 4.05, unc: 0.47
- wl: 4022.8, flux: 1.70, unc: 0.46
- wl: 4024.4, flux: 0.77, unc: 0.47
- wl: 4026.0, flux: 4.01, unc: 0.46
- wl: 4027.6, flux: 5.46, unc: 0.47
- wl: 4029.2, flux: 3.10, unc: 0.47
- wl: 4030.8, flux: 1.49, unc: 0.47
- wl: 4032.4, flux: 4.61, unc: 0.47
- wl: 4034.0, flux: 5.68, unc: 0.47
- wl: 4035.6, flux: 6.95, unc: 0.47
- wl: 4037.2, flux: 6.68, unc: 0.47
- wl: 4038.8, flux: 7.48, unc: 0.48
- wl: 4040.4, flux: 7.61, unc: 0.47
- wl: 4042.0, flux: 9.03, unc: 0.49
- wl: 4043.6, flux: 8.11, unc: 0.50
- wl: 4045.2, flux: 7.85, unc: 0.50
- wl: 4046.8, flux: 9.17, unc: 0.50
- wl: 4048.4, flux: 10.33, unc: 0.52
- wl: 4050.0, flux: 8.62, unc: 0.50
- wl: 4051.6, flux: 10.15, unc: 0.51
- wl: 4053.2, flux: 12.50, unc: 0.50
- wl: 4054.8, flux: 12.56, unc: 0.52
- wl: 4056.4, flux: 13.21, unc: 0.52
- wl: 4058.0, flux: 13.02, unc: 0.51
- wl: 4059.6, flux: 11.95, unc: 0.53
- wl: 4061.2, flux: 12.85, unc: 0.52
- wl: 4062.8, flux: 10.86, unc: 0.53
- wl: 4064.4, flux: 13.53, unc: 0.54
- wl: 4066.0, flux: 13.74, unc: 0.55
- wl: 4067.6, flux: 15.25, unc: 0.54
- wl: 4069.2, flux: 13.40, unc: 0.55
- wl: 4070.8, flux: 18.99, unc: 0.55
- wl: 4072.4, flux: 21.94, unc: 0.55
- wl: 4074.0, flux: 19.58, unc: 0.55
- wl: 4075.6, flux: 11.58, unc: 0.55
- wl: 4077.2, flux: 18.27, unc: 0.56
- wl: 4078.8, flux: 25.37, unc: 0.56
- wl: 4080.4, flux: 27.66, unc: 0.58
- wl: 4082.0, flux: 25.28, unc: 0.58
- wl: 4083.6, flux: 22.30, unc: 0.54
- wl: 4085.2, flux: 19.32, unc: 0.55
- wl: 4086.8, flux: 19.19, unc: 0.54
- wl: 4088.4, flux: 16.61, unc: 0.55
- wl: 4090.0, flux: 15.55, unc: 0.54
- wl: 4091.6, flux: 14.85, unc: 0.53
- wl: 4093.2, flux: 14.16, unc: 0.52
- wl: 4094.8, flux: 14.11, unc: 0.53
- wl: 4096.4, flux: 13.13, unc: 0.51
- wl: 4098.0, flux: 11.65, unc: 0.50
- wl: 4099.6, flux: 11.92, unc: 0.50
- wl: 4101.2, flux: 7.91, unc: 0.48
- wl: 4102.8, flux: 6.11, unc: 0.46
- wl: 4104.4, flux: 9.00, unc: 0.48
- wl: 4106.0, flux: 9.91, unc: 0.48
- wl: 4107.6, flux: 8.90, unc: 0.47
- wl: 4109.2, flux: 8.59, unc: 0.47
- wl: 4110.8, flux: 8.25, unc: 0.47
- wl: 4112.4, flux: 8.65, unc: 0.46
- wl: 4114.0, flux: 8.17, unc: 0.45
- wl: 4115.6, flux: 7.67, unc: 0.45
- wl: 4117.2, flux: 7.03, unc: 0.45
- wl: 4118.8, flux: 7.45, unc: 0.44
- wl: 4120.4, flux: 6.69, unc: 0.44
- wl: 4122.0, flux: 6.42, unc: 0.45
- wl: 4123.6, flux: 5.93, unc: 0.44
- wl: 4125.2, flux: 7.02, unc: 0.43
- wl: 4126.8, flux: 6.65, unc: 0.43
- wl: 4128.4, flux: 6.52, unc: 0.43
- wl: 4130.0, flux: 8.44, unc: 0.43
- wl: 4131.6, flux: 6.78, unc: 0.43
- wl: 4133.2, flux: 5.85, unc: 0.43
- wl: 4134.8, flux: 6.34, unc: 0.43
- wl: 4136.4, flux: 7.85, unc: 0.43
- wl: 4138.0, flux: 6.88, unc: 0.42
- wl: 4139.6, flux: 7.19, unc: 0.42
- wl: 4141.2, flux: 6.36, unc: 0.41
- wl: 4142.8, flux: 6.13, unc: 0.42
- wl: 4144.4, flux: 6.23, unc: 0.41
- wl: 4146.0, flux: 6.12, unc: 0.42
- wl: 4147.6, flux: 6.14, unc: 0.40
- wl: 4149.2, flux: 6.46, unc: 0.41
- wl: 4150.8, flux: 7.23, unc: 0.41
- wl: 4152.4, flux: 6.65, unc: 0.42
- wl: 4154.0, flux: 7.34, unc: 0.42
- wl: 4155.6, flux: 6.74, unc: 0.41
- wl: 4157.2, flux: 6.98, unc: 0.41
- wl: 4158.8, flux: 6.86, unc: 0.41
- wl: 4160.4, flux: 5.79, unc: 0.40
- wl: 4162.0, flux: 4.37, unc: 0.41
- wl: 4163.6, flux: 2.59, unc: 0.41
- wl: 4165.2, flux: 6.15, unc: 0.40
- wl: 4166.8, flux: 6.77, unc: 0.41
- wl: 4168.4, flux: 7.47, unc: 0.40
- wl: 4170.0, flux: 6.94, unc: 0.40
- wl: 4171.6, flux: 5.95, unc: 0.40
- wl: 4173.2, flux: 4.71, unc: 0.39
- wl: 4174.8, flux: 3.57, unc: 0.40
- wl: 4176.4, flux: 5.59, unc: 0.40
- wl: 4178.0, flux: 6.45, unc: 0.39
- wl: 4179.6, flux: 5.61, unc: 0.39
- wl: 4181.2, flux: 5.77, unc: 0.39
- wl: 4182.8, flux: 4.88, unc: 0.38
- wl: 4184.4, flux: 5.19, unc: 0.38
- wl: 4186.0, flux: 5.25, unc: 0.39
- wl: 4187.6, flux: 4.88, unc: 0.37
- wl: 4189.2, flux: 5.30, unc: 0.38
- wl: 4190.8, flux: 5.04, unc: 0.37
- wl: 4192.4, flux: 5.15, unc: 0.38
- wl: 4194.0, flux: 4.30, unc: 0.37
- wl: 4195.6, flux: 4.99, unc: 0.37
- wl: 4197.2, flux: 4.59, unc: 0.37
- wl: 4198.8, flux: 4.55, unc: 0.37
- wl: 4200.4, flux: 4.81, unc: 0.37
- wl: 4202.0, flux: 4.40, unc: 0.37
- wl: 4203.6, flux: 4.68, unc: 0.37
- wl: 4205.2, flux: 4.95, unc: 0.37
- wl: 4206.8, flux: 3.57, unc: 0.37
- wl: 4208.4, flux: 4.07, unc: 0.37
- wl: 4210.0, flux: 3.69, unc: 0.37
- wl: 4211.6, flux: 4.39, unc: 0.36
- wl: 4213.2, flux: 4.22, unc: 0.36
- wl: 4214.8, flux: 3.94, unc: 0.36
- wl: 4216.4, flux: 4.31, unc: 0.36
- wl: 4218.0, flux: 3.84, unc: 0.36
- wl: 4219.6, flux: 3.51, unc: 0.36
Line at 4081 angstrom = Ly-alpha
